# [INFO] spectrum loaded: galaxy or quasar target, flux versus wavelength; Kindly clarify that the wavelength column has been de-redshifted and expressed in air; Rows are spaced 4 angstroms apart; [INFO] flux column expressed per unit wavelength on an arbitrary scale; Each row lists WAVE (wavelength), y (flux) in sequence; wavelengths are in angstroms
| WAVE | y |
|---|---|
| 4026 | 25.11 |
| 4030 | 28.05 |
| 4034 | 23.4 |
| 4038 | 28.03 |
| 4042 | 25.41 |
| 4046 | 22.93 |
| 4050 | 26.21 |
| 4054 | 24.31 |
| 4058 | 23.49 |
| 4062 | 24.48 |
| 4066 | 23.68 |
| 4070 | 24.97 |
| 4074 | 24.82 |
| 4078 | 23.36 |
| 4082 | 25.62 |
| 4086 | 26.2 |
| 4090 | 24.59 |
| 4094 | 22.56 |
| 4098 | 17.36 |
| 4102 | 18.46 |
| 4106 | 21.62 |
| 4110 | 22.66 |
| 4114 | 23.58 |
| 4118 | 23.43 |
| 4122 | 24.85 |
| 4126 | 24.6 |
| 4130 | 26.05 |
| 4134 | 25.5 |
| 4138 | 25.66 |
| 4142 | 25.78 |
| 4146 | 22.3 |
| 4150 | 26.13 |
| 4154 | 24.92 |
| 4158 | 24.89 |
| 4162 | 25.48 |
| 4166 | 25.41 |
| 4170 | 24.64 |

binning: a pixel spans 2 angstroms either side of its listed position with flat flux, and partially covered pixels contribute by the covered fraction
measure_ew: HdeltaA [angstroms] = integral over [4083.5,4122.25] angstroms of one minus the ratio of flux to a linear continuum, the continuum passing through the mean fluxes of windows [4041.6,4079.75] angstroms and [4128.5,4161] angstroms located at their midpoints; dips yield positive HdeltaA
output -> 3.6 angstroms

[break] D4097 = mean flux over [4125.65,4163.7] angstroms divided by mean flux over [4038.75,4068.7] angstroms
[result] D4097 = 1.03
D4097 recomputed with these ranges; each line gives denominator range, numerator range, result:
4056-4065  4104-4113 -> 0.93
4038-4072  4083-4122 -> 0.91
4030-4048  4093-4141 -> 0.91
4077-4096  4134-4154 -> 1.02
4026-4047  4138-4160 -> 0.97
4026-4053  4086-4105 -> 0.84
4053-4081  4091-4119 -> 0.89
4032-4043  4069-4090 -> 0.97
